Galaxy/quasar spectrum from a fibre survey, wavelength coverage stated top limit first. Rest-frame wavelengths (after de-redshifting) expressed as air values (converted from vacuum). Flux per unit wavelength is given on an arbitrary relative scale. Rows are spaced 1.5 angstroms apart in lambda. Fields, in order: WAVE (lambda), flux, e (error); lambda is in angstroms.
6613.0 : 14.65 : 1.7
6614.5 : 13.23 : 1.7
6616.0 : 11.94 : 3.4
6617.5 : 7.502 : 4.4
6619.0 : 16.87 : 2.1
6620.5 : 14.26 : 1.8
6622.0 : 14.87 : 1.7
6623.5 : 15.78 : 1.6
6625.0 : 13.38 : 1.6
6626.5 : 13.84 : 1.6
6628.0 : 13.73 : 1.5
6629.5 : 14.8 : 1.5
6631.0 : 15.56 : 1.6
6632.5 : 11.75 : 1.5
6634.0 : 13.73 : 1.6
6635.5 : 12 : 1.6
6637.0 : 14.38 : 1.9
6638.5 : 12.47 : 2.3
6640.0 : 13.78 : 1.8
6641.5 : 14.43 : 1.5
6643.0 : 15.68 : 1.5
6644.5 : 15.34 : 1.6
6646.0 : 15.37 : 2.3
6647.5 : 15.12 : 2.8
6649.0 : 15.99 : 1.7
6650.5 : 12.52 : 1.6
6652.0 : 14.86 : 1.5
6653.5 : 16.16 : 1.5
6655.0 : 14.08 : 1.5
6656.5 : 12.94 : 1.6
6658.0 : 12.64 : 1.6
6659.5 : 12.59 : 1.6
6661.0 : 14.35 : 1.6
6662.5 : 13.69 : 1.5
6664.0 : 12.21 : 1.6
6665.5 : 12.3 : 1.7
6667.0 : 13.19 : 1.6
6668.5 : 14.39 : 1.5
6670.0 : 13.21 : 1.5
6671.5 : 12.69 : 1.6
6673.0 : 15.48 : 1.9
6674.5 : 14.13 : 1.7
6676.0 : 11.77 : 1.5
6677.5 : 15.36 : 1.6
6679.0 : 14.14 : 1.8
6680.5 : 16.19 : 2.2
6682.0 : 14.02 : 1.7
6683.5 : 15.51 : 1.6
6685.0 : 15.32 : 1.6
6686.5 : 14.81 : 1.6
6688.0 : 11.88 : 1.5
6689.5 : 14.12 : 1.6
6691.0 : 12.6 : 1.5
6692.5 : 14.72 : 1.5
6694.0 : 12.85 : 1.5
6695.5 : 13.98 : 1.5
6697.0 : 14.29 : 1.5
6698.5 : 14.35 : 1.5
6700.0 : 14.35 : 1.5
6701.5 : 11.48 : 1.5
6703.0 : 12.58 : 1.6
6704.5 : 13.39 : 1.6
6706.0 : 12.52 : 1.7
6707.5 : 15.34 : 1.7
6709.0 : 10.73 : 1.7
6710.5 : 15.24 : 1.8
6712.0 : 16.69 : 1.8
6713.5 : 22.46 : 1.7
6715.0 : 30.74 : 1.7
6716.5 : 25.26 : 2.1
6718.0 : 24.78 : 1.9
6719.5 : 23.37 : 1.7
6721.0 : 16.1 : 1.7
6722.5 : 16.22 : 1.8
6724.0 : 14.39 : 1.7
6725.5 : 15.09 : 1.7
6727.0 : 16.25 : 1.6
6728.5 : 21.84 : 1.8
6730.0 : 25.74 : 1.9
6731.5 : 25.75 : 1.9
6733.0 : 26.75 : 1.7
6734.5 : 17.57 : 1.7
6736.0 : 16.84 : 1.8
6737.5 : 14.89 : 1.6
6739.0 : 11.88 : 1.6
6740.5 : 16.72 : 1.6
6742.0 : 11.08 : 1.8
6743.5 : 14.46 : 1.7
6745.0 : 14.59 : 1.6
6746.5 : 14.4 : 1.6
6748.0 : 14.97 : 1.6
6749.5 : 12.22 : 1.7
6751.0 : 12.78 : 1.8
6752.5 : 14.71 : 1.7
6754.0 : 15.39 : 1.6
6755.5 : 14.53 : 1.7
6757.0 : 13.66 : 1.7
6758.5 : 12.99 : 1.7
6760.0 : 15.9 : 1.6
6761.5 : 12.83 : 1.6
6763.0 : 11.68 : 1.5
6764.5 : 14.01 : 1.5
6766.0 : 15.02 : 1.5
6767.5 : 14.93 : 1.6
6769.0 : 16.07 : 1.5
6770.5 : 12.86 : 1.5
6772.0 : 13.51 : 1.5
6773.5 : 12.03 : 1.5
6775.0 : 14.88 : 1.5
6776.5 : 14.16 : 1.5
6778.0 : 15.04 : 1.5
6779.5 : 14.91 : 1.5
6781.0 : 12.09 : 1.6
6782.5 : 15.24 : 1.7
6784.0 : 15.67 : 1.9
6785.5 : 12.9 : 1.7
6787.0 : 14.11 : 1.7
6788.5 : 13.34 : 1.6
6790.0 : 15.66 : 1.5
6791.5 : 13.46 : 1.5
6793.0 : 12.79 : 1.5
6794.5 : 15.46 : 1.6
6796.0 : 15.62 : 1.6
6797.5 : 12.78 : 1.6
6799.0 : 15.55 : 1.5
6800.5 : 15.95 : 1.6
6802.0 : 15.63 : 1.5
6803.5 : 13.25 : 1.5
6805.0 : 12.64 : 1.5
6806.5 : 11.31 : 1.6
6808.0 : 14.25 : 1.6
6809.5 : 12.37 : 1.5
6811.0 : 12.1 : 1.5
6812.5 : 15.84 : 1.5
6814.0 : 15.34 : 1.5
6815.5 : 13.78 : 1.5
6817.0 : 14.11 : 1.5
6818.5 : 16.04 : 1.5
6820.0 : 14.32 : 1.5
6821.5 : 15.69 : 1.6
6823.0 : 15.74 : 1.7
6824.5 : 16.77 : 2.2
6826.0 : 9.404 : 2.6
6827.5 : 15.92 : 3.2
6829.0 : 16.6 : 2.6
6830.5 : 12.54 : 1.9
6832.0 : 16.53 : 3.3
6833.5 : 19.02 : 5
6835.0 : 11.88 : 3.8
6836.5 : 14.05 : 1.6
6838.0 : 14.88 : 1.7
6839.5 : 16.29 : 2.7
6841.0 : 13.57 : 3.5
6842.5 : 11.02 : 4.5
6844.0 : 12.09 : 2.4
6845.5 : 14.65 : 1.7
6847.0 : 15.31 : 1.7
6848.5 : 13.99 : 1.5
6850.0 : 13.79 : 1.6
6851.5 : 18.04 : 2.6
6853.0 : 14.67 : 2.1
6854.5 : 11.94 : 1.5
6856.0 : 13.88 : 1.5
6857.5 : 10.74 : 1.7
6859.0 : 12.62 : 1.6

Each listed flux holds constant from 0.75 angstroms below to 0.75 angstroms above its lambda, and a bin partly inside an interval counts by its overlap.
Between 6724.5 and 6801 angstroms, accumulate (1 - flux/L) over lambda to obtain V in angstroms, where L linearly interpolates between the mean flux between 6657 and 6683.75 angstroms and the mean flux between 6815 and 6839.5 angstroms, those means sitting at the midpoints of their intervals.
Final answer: -4.1 angstroms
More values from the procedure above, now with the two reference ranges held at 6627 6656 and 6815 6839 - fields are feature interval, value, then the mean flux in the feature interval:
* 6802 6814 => 1.1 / 13.4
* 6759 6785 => 1.0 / 14.1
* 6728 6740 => -4.5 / 20.1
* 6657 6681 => 1.3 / 13.6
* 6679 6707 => 1.1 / 13.9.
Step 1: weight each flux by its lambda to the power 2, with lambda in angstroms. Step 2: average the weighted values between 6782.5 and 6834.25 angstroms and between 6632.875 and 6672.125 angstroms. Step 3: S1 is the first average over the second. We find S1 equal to 1.10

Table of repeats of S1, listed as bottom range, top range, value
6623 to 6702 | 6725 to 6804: 1.12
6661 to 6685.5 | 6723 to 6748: 1.26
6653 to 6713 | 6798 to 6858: 1.08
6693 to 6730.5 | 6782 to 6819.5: 0.85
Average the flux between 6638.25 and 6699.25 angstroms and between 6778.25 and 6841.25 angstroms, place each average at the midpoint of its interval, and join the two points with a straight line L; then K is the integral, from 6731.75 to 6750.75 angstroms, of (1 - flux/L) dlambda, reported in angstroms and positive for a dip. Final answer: -2.0 angstroms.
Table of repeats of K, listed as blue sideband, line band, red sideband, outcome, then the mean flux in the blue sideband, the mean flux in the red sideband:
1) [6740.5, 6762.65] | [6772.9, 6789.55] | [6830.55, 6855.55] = 0.0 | 13.9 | 14.4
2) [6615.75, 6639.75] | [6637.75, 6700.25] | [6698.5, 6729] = 5.3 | 13.6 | 17.3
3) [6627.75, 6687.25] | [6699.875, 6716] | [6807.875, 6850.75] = -2.3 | 14.1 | 14.4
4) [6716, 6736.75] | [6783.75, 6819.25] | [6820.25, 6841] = 5.0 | 20.4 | 15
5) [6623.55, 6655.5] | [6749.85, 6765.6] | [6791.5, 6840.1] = 0.6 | 14.3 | 14.5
